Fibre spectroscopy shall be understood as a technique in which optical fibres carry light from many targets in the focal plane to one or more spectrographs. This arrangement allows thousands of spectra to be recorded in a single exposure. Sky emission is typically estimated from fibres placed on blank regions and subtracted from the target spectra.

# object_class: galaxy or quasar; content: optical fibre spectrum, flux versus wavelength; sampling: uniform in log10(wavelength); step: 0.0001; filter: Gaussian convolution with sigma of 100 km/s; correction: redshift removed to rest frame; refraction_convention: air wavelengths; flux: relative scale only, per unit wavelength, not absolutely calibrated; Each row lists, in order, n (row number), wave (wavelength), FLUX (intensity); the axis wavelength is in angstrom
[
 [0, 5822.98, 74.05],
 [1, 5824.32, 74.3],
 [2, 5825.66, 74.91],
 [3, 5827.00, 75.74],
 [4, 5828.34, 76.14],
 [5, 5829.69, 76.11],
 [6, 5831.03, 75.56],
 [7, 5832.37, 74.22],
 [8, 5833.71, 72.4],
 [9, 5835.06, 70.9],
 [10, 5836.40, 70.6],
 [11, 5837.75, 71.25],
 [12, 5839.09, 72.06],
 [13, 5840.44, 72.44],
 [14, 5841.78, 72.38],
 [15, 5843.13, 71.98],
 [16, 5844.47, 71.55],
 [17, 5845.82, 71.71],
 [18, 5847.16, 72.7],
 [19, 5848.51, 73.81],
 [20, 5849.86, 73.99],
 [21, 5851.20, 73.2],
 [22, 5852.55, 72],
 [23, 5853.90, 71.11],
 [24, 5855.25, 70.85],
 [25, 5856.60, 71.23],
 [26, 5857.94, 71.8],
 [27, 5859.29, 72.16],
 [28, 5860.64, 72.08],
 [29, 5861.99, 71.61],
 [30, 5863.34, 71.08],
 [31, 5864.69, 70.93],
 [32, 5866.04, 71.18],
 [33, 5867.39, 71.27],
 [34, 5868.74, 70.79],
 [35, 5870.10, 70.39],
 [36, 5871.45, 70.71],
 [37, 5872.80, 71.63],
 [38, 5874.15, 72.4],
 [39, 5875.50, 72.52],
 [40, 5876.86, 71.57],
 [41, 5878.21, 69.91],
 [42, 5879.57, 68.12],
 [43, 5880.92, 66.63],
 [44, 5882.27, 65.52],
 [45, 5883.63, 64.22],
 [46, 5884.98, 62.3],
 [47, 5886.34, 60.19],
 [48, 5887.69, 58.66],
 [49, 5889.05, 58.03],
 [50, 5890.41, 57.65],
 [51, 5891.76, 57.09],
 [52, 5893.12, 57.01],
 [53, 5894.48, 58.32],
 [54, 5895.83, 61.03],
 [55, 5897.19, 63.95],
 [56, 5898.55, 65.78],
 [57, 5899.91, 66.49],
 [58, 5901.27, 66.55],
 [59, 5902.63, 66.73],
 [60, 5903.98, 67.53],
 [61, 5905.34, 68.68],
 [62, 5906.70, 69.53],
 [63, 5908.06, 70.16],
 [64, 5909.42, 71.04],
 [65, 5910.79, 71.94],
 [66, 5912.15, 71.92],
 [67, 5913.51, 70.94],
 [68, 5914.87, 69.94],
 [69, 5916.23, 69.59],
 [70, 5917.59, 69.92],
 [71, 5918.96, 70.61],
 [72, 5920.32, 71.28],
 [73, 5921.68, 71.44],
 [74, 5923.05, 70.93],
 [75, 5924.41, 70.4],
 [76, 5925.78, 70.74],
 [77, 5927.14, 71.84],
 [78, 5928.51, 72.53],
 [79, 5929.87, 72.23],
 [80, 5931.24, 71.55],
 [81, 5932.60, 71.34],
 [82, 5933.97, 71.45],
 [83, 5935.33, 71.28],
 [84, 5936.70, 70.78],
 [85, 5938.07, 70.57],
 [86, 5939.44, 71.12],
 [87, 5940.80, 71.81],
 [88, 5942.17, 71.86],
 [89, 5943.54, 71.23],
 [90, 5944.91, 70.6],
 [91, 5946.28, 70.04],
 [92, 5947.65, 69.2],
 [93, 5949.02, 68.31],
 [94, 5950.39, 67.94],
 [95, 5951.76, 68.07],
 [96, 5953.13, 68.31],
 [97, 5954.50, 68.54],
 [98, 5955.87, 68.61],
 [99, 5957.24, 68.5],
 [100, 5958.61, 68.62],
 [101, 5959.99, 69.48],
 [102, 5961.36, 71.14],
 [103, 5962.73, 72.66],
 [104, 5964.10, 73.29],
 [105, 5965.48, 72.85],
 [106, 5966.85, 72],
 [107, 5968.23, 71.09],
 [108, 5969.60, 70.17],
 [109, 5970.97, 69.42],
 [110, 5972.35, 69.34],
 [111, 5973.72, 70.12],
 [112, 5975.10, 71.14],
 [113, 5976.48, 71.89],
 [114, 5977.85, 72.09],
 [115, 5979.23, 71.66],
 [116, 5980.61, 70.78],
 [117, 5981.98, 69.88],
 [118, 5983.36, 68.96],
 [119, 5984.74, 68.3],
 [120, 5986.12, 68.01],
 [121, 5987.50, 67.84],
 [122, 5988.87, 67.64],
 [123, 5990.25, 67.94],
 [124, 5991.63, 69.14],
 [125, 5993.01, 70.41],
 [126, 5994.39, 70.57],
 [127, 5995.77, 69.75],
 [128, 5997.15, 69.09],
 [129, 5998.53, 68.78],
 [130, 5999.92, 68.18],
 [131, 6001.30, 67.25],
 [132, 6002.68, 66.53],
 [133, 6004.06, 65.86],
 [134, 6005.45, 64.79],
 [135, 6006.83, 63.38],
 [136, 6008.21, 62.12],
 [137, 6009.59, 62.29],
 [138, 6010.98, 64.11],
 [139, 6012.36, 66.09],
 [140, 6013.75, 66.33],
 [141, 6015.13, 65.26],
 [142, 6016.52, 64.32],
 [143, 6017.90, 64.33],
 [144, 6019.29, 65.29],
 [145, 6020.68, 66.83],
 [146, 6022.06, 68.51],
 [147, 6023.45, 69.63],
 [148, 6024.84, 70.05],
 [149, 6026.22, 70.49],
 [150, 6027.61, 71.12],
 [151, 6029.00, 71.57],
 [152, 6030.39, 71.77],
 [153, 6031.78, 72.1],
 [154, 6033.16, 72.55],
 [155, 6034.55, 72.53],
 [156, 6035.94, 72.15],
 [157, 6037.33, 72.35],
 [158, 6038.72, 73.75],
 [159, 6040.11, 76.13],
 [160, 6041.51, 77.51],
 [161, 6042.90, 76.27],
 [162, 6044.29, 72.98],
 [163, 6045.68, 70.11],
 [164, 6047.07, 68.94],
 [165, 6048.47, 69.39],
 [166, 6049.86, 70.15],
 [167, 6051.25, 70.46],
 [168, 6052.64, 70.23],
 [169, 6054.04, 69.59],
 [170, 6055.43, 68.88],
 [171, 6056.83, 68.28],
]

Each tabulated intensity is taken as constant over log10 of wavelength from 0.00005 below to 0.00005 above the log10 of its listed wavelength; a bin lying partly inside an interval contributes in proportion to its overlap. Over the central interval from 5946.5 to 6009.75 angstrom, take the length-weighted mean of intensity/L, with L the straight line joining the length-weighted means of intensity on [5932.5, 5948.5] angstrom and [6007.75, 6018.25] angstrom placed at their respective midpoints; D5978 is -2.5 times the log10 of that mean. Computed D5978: -0.02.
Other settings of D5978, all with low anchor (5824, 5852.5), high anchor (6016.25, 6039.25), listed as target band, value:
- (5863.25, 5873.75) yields 0.03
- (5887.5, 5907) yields 0.15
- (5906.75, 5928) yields 0.02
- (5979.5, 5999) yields 0.02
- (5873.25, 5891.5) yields 0.12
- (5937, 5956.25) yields 0.03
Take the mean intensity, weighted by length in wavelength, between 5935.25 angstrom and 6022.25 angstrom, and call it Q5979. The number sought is 68.8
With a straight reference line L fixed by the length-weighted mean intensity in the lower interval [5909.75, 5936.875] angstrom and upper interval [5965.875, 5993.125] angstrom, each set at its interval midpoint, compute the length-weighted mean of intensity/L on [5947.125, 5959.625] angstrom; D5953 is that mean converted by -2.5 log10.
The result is 0.03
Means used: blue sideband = 71.1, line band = 68.5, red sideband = 69.9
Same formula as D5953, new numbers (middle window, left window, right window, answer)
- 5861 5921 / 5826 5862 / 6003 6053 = 0.07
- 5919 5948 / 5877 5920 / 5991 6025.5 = -0.08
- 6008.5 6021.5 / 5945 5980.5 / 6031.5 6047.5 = 0.12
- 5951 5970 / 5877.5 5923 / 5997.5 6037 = -0.05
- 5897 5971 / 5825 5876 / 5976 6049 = 0.01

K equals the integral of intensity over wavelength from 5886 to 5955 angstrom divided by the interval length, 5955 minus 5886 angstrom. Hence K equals 68.2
